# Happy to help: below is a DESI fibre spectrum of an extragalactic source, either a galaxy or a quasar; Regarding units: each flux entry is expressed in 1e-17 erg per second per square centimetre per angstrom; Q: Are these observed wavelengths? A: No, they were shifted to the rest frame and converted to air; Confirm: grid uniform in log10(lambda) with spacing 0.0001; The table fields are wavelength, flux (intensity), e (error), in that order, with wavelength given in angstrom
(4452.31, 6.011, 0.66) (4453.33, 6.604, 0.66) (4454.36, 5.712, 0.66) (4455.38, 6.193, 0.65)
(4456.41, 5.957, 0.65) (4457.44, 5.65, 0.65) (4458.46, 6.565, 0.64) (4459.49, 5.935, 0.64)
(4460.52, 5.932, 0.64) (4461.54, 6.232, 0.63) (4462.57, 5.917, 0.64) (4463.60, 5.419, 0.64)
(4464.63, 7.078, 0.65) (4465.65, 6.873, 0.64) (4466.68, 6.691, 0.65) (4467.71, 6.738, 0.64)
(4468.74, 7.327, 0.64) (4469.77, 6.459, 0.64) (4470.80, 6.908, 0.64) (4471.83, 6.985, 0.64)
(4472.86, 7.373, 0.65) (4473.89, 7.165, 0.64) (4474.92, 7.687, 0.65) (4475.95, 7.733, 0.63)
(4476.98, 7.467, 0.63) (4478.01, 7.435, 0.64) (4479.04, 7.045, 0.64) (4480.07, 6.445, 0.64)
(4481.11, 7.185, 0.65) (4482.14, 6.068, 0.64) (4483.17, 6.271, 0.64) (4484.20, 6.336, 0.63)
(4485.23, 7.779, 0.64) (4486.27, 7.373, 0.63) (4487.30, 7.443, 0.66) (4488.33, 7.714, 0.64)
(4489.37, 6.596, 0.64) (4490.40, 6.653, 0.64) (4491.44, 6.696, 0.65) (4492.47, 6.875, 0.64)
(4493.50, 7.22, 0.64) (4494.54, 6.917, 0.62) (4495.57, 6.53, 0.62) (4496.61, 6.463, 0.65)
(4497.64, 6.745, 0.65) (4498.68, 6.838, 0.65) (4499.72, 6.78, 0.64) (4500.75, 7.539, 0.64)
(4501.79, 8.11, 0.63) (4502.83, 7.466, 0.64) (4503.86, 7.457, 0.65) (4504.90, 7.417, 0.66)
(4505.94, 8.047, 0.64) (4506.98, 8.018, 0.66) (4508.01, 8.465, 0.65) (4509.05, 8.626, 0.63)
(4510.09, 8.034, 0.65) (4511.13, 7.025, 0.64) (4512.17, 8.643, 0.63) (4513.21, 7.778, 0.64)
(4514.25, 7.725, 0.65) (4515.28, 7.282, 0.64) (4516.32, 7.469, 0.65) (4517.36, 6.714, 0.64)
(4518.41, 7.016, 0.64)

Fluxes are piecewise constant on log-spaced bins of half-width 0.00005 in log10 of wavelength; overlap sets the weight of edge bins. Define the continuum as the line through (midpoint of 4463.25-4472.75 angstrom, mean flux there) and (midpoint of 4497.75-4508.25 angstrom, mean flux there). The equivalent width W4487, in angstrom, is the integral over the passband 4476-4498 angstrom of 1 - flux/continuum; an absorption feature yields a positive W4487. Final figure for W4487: 0.8 angstrom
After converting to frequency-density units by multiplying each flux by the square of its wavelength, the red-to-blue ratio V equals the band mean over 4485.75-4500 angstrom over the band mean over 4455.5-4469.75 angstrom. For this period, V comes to 1.11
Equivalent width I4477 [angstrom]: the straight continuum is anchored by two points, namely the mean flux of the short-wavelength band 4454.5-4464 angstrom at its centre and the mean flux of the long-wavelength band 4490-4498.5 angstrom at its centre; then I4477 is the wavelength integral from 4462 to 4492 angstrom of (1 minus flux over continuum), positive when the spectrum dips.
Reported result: -2.6 angstrom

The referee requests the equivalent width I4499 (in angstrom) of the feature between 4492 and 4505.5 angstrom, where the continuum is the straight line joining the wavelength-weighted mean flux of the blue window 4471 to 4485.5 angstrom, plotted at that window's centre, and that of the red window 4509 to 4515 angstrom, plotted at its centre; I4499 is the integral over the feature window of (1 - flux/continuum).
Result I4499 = 0.8 angstrom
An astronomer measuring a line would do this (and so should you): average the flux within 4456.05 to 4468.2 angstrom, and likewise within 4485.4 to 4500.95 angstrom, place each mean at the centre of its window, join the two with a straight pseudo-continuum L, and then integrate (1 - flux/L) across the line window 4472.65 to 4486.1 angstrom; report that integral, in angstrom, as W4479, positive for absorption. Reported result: -0.9 angstrom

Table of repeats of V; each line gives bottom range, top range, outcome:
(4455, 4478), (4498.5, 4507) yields 1.14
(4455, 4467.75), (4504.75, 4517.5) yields 1.29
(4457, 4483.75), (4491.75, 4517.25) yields 1.13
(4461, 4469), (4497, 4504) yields 1.13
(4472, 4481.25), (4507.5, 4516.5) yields 1.11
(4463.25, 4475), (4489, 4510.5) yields 1.08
